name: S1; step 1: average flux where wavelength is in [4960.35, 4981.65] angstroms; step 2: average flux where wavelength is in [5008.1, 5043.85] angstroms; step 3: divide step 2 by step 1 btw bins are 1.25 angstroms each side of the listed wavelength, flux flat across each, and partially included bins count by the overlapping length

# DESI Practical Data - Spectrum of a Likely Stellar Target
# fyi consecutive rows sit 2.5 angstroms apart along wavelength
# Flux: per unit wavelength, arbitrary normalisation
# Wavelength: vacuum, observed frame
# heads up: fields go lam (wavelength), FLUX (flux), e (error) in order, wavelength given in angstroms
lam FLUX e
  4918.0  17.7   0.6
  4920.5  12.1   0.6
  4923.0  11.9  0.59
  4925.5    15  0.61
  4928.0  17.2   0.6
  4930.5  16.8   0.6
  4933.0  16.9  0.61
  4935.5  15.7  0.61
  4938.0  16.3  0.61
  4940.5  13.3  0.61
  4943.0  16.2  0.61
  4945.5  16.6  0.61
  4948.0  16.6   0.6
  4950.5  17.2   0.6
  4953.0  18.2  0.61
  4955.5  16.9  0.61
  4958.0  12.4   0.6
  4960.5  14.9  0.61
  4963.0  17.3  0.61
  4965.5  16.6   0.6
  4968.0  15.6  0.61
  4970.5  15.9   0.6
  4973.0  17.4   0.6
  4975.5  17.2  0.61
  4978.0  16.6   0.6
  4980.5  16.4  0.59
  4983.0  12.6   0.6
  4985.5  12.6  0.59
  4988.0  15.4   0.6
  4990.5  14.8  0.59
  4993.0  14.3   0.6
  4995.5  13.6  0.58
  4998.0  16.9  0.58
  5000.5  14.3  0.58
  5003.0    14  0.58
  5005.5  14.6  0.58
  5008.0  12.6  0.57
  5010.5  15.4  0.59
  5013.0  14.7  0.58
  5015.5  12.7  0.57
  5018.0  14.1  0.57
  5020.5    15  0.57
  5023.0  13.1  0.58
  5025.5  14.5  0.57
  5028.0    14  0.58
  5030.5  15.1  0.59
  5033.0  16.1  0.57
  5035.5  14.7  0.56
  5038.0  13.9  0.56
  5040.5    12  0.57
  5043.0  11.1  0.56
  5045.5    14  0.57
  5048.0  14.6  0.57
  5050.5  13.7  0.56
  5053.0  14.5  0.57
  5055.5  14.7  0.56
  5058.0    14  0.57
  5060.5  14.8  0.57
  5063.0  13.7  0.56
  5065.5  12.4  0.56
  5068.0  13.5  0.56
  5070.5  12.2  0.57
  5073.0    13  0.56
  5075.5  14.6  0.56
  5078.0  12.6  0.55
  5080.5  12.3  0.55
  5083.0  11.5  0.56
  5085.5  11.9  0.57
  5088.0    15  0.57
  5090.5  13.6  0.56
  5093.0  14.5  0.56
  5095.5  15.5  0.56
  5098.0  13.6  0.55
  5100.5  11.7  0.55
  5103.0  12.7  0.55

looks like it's 0.85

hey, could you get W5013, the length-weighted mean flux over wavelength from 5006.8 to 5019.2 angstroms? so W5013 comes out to 13.9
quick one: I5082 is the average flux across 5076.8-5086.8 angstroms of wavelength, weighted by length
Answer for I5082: 12.1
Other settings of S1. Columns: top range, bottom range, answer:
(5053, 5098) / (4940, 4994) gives 0.86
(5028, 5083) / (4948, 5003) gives 0.88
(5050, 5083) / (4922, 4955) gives 0.84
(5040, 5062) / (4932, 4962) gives 0.86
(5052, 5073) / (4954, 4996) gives 0.89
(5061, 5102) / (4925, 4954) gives 0.81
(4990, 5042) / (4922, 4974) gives 0.89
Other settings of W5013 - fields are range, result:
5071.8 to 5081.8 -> 13.1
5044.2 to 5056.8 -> 14.3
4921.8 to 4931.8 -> 15.3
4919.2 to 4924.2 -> 12.1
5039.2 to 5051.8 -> 13.1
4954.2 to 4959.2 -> 14.7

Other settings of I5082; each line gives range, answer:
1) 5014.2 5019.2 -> 13.4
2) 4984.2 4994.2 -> 14.3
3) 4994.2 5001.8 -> 14.9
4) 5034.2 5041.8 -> 13.5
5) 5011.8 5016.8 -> 13.7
